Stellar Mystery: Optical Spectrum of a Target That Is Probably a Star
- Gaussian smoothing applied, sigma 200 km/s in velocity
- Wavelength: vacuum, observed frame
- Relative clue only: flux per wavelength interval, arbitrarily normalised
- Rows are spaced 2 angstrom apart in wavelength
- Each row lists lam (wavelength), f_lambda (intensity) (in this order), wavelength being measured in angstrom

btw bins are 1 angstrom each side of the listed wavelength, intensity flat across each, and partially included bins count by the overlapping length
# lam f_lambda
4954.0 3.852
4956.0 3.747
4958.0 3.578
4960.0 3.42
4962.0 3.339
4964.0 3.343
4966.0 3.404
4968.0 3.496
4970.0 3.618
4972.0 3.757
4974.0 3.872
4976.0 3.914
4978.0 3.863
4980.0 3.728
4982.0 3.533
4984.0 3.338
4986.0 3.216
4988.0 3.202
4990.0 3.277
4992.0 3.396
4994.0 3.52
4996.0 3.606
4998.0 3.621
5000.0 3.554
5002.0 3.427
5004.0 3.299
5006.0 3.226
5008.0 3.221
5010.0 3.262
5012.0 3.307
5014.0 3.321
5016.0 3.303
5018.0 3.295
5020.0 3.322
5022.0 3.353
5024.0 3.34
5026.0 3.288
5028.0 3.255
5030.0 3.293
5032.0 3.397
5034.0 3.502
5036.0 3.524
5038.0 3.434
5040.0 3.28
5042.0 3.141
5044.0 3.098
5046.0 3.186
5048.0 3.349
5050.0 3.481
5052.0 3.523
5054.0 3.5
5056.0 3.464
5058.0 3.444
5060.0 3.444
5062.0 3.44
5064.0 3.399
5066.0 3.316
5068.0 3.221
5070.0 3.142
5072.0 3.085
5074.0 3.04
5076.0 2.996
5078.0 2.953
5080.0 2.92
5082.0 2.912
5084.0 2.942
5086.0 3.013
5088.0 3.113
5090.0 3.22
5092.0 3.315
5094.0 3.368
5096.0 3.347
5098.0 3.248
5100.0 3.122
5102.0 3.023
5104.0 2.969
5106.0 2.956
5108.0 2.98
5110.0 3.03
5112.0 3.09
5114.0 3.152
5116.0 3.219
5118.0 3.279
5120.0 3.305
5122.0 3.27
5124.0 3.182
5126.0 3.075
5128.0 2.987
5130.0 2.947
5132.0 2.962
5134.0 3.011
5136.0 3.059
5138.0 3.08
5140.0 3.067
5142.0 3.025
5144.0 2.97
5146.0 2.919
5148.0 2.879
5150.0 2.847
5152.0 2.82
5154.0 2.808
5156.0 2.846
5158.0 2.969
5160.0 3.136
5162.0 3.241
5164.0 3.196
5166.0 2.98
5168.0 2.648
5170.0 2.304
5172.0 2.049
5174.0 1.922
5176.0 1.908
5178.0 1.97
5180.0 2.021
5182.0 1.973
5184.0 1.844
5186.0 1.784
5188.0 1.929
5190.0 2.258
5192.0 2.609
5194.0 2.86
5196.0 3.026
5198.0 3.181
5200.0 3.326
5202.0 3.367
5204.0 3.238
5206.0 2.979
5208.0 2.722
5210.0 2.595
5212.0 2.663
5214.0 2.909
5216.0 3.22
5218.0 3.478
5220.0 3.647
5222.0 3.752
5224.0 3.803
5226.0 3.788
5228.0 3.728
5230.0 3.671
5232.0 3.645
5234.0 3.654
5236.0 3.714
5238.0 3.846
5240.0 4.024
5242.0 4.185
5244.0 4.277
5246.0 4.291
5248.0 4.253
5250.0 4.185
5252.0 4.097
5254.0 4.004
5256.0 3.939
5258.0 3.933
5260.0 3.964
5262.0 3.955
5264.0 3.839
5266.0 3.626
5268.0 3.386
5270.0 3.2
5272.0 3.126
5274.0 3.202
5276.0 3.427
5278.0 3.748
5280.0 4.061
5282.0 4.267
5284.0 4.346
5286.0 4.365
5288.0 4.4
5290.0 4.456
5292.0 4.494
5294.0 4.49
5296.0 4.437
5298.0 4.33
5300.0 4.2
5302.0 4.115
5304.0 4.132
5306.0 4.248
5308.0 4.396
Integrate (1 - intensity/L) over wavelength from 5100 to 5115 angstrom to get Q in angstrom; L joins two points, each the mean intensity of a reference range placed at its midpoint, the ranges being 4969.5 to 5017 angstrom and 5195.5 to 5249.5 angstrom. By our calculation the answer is 2.00 angstrom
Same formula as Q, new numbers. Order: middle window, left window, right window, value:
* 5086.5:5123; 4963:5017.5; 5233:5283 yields 4.7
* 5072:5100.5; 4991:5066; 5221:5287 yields 3.2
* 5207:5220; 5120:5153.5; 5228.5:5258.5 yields 2.5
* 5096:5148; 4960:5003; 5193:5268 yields 7.1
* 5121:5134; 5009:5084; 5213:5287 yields 1.6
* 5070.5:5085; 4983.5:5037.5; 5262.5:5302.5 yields 2.2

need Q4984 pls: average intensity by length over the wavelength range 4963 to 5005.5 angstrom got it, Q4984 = 3.52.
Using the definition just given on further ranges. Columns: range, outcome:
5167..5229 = 2.76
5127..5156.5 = 2.95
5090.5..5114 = 3.13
